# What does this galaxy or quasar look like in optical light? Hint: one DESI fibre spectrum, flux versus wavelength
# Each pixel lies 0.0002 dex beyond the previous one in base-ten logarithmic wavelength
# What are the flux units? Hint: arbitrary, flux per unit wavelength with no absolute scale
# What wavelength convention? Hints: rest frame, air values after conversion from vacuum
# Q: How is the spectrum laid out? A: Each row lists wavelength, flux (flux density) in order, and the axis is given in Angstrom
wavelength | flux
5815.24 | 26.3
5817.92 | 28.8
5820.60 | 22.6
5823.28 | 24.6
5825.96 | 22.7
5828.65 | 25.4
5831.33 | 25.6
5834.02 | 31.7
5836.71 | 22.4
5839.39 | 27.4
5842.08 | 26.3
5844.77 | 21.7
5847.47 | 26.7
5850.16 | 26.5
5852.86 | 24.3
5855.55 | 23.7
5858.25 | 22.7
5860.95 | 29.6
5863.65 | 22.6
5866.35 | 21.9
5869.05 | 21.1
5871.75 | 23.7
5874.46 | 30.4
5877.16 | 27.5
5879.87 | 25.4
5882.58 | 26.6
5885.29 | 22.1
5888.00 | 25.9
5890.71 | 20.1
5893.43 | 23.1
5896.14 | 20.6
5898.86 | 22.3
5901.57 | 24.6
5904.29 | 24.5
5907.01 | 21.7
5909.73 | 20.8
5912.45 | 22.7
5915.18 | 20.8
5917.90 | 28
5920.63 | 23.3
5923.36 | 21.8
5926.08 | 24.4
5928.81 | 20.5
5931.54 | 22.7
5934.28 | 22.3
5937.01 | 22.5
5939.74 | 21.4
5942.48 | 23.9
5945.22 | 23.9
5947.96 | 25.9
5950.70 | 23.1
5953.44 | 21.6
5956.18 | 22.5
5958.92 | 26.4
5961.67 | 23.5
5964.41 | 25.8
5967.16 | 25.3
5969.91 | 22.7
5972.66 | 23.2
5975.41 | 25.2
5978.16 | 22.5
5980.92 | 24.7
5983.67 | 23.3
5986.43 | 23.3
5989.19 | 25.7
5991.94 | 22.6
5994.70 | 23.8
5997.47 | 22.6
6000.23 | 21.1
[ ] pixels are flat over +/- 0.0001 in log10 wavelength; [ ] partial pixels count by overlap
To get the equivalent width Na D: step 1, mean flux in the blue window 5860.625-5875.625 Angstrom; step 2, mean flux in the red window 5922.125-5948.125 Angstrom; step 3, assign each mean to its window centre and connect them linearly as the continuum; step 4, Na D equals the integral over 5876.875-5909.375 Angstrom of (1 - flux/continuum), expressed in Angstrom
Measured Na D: 0.5 Angstrom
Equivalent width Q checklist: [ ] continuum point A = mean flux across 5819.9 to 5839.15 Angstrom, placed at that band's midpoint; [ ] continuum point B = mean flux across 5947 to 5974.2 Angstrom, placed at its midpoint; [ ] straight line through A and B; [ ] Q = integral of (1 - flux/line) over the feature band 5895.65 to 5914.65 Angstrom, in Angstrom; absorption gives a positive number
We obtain 1.6 Angstrom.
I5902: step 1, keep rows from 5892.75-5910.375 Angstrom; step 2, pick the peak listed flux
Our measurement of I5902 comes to 24.6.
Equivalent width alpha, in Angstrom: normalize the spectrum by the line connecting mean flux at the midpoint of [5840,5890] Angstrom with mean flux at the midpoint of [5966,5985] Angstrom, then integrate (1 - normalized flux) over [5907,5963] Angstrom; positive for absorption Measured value 2.66 Angstrom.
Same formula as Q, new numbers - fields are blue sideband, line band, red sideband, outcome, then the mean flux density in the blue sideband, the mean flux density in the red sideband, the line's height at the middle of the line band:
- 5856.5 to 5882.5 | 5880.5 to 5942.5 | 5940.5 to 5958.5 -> 3.5 Angstrom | 25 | 23.6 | 24.3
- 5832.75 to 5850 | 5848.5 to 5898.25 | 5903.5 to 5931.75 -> 0.8 Angstrom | 26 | 22.8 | 24.7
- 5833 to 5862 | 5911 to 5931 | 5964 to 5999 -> 1.3 Angstrom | 25.6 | 23.8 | 24.6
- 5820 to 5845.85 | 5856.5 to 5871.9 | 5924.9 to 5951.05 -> 0.6 Angstrom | 25.1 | 23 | 24.5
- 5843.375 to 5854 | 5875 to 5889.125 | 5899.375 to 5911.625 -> -1.3 Angstrom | 24.8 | 22.9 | 23.7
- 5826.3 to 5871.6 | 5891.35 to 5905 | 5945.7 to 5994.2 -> 1.0 Angstrom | 24.9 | 24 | 24.5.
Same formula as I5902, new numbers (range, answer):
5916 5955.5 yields 28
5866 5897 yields 30.4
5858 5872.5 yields 29.6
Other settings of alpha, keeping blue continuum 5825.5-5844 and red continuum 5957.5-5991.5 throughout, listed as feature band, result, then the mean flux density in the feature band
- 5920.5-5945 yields 2.2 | 22.6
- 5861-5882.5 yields 0.4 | 25.1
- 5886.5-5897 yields 1.1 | 22.5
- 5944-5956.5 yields 0.6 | 23.5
